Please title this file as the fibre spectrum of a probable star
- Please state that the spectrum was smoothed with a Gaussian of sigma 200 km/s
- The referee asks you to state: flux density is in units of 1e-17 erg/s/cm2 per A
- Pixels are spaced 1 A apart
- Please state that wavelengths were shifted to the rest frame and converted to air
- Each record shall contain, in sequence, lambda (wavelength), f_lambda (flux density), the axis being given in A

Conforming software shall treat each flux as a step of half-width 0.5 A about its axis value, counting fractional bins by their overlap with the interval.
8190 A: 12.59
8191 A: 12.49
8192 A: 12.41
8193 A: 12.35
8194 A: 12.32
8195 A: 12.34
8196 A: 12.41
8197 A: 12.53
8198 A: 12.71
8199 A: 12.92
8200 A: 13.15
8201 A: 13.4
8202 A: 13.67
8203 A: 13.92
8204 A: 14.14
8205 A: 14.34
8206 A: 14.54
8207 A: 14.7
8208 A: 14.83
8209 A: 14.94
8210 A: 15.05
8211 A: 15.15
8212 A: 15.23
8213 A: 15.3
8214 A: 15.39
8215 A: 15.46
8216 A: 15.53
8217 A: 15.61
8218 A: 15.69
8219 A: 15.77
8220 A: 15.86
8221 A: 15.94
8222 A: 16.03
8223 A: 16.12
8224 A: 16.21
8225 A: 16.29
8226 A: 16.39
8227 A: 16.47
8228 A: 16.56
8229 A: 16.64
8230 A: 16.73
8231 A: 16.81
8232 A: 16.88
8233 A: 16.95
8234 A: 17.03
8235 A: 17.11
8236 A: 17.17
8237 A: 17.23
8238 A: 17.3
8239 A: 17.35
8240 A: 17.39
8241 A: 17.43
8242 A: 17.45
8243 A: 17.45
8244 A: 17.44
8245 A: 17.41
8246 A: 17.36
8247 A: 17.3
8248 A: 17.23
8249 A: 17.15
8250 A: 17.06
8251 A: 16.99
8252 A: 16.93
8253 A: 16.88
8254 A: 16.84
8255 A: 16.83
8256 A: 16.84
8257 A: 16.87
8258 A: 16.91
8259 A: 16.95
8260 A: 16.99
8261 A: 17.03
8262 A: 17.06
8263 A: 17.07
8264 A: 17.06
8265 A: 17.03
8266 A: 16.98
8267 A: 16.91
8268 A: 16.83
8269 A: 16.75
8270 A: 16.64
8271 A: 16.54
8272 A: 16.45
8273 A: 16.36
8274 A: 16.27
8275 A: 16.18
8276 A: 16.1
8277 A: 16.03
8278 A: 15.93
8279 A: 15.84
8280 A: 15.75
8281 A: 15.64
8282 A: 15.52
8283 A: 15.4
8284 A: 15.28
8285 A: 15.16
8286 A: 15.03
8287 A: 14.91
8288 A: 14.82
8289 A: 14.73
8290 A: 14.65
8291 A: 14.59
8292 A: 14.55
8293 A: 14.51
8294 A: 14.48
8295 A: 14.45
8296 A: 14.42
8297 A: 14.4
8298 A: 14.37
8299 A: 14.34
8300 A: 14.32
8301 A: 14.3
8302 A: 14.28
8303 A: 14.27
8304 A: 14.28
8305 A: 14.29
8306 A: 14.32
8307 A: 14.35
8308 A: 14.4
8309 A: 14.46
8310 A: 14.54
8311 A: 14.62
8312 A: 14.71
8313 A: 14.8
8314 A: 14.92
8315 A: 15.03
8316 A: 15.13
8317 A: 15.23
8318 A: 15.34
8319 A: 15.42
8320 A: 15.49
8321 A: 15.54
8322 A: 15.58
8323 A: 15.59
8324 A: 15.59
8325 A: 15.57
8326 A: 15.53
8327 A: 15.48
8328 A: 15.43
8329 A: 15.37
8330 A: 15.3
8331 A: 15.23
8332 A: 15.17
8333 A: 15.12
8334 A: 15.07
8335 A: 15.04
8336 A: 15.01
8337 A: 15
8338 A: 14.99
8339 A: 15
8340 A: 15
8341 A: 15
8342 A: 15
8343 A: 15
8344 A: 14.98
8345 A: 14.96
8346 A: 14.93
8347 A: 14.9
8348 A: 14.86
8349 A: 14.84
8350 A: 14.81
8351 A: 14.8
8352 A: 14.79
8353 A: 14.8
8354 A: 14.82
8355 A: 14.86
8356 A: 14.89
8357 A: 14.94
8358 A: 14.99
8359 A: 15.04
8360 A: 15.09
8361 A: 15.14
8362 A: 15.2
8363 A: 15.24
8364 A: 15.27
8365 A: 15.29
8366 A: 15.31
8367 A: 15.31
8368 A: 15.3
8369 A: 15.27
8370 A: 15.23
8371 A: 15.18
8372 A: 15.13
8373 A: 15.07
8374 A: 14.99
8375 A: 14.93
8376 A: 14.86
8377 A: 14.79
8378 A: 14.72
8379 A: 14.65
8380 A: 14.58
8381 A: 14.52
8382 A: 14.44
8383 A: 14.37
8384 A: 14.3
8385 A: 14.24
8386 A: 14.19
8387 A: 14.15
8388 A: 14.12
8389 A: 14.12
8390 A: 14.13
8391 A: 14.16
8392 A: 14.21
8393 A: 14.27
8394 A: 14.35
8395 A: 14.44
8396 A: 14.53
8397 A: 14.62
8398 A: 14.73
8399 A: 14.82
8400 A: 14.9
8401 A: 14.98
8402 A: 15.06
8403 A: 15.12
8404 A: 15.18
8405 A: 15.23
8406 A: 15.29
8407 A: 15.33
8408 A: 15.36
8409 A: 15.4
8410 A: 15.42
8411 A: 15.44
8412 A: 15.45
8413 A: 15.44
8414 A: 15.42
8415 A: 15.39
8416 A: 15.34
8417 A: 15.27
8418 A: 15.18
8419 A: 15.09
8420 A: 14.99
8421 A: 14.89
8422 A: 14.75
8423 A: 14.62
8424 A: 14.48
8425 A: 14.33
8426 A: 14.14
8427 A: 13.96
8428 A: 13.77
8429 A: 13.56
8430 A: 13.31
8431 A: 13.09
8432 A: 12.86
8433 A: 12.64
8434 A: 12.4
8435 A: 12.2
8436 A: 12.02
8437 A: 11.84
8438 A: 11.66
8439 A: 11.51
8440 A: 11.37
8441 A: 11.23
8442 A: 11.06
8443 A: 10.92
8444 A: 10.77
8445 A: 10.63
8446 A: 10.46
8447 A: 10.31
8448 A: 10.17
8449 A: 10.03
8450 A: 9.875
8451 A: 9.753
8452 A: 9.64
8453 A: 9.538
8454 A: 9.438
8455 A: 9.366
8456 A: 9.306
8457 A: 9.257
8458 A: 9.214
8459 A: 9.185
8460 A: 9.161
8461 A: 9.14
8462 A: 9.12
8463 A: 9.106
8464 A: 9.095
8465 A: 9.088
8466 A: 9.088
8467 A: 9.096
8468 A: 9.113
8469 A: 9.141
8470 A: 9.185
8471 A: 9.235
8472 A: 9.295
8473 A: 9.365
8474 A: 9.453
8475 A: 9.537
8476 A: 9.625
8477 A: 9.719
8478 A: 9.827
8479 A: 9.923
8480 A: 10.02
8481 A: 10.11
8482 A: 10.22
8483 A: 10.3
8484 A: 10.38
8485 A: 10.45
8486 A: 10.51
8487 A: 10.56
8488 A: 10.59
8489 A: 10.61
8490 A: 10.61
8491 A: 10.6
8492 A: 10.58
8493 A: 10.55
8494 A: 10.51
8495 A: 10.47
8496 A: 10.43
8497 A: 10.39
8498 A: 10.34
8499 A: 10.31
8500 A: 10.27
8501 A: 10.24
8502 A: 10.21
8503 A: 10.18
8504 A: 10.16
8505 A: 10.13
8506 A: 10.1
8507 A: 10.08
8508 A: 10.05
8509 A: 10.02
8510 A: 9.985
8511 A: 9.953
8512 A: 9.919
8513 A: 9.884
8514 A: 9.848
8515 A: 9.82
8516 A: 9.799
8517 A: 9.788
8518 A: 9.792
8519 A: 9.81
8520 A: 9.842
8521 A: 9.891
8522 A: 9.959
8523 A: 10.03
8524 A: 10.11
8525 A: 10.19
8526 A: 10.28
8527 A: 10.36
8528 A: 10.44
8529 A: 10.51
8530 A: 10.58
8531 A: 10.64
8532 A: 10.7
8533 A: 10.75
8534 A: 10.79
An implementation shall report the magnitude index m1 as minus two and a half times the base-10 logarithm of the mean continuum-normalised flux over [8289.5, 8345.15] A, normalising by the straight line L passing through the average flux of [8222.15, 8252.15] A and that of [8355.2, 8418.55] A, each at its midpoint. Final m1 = 0.07 mag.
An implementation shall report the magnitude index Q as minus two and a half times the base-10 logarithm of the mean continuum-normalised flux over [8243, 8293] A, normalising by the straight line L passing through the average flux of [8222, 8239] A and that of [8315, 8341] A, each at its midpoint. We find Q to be -0.01 mag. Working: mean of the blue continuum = 16.7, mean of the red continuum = 15.3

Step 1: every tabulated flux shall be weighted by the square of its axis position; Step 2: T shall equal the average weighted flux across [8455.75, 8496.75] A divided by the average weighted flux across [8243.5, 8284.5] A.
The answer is 0.62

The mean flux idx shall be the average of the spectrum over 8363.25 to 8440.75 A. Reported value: 14.4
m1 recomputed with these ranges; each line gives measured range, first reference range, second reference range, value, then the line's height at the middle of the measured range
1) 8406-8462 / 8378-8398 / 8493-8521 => 0.03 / 12.7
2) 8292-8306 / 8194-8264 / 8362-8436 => 0.08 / 15.4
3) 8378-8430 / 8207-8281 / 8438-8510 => -0.22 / 12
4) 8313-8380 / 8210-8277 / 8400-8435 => 0.02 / 15.4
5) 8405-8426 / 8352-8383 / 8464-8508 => -0.17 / 13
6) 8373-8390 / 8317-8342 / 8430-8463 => -0.10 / 13.2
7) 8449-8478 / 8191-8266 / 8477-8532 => 0.18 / 11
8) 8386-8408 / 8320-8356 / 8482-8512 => -0.10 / 13.3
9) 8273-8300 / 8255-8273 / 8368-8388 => 0.09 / 16.4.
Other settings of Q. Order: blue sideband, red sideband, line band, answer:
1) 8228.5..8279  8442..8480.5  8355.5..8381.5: -0.17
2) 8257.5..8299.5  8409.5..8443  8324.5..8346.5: -0.01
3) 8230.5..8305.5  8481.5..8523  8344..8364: -0.07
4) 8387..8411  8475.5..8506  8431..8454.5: 0.15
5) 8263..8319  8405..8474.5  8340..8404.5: -0.11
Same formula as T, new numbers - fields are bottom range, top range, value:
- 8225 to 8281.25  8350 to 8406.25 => 0.91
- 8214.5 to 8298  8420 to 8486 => 0.70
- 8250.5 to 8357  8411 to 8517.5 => 0.74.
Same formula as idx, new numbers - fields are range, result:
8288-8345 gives 14.9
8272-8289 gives 15.6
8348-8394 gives 14.8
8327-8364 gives 15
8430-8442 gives 12.1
